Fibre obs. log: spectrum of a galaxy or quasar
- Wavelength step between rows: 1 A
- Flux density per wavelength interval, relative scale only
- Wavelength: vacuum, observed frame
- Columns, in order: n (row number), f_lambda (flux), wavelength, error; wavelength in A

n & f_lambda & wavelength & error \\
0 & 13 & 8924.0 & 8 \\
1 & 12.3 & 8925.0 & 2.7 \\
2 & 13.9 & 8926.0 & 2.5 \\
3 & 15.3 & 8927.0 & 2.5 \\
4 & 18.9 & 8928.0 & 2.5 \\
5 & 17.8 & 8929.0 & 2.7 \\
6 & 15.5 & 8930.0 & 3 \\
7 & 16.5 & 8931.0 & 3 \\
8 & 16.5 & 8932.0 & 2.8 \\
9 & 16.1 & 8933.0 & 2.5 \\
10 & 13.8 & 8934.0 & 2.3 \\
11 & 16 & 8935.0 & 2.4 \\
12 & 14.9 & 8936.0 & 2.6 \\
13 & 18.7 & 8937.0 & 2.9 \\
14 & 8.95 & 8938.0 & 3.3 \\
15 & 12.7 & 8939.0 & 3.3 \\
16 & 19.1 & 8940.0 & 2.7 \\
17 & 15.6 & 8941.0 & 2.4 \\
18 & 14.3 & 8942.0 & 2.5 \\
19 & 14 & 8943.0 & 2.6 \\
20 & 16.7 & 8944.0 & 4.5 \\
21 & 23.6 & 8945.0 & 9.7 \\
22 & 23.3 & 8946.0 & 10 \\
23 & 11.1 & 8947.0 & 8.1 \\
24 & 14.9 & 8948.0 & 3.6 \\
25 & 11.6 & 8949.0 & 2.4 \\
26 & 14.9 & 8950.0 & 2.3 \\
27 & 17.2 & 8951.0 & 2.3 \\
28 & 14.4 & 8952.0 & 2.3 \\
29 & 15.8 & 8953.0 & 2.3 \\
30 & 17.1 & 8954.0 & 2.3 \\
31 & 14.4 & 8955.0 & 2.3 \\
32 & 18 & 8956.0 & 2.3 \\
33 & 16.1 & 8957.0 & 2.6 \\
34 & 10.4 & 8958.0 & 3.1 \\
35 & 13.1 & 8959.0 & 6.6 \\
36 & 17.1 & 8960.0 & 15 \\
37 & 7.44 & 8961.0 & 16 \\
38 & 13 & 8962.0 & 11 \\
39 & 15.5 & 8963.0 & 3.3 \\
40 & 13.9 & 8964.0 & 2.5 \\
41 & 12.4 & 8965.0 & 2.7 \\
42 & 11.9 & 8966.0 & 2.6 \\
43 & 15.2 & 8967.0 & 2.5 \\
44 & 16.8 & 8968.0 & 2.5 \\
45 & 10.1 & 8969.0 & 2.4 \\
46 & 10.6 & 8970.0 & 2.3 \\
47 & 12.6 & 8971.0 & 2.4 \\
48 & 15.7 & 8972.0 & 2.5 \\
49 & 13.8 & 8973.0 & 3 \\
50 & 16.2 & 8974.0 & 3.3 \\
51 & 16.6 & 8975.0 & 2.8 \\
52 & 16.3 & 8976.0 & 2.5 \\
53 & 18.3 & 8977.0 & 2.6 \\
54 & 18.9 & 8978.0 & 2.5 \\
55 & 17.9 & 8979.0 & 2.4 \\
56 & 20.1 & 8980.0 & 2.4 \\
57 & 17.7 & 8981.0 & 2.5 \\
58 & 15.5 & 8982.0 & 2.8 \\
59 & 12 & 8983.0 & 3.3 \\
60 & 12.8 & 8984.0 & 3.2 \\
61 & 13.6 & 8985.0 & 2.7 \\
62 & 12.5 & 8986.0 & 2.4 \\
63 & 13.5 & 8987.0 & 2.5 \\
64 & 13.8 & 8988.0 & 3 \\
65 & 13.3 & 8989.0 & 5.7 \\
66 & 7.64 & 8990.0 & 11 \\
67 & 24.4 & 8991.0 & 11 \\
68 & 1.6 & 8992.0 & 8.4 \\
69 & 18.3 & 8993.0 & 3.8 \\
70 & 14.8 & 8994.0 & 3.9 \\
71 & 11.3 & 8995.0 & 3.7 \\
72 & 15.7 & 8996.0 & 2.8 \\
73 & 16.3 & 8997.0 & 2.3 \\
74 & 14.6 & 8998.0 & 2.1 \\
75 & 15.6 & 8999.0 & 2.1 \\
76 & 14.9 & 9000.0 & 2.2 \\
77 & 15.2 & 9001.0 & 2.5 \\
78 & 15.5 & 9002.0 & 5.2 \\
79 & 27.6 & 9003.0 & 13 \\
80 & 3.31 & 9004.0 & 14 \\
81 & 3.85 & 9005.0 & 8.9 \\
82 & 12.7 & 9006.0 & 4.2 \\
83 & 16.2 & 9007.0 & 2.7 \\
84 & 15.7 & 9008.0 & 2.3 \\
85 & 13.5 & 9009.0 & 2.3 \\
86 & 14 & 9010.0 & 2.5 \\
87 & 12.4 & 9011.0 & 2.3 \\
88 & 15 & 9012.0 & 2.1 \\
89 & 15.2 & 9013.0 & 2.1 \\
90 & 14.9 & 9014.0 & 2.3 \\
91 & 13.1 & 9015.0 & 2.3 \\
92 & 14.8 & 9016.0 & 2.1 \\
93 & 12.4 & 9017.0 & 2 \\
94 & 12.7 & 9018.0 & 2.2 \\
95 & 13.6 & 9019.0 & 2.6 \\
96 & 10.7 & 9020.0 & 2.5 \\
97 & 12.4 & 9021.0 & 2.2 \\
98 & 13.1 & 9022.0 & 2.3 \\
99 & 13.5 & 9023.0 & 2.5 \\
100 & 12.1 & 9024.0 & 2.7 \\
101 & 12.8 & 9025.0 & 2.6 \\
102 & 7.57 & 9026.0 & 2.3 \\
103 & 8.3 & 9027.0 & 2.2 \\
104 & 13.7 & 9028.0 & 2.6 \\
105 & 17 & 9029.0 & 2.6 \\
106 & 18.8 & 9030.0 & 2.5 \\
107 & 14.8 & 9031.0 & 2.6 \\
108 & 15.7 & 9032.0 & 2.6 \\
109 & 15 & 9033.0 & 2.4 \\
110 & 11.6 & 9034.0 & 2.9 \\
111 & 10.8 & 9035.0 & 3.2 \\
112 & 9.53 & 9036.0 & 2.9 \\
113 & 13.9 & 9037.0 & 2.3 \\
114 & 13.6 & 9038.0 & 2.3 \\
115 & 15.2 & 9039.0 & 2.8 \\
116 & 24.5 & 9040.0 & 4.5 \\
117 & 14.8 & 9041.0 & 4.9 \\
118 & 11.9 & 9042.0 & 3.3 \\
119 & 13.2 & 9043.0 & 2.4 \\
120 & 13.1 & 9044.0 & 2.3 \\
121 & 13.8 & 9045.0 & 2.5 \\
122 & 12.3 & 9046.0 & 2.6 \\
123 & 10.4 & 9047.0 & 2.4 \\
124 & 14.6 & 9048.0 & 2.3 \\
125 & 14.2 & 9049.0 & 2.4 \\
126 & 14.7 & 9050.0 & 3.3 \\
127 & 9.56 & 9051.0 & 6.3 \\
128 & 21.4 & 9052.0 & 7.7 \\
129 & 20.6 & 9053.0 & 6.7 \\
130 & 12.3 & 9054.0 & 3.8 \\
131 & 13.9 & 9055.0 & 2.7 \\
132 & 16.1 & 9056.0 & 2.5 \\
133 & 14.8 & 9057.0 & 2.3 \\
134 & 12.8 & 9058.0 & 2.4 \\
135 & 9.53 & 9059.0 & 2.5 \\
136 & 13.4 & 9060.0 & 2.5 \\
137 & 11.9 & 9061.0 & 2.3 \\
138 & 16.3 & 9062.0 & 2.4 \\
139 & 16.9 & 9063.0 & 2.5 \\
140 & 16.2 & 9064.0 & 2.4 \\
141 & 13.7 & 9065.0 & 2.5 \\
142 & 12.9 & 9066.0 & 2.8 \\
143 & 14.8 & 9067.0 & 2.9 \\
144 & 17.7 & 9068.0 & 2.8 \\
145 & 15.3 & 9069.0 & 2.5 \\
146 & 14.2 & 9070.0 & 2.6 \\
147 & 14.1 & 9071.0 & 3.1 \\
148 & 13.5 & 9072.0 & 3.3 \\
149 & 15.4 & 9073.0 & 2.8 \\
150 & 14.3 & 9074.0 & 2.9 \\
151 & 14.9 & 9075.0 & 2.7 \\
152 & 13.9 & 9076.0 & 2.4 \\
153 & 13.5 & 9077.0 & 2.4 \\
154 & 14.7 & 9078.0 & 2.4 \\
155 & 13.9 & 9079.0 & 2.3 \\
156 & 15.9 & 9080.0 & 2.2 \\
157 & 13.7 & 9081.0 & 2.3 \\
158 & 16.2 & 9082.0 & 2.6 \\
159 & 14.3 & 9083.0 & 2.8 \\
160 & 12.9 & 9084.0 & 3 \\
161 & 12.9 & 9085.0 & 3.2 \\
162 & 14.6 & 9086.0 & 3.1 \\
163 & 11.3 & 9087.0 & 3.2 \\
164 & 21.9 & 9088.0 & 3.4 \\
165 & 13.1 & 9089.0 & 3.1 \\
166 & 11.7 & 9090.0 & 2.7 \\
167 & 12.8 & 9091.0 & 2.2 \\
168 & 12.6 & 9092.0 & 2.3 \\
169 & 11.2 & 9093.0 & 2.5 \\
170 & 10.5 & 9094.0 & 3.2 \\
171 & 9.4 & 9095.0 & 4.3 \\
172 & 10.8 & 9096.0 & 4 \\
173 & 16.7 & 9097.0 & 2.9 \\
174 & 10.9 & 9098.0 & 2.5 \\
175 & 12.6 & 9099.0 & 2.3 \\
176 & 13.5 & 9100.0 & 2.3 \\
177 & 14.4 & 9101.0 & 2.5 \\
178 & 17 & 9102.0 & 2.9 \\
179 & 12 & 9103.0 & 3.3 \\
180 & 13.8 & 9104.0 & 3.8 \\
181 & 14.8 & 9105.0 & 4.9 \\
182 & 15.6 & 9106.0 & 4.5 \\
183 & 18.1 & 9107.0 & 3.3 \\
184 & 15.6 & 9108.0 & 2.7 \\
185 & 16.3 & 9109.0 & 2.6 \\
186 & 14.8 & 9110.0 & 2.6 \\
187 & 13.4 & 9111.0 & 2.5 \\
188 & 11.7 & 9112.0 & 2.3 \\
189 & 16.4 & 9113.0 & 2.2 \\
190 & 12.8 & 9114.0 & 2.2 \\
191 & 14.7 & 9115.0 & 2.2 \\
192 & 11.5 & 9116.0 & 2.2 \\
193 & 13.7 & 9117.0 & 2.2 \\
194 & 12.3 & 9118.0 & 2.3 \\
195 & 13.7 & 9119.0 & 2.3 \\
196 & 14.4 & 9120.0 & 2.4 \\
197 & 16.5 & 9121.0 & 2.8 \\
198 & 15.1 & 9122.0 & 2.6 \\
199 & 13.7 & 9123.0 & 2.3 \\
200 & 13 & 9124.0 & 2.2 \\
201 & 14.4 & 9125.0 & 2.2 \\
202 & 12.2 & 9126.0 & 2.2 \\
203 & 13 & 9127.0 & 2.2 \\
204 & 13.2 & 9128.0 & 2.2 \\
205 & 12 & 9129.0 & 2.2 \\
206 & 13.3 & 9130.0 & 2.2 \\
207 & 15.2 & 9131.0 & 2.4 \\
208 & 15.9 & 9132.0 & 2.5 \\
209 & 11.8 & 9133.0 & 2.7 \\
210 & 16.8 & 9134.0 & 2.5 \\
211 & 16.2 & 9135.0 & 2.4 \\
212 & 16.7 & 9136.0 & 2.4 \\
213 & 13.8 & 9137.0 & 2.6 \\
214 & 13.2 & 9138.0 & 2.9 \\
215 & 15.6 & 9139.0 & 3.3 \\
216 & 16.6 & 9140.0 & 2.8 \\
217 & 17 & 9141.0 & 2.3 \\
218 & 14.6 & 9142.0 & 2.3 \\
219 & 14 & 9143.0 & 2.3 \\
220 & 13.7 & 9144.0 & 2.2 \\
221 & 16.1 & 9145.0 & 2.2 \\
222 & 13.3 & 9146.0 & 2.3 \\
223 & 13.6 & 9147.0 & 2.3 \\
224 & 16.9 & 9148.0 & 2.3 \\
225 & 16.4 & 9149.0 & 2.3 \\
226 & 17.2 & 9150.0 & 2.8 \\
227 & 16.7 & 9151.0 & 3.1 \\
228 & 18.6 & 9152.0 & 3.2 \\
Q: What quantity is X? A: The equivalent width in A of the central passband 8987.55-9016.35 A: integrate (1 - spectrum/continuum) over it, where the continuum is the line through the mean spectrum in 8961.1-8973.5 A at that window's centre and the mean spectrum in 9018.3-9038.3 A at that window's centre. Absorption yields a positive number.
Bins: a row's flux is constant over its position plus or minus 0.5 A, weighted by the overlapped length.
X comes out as -1.99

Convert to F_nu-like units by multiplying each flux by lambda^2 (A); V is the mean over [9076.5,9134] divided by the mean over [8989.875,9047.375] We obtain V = 1.03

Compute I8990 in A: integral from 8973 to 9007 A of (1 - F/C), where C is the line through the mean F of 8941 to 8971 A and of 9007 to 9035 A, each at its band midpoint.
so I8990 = -1.4 A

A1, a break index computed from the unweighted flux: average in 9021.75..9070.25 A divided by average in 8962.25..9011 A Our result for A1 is 0.98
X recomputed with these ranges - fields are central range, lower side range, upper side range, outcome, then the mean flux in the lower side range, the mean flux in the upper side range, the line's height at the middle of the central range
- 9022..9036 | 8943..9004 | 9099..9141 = 1.6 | 14.9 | 14.4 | 14.7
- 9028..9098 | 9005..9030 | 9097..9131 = -3.1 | 13.1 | 14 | 13.6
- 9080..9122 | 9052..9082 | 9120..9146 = 2.1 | 14.7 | 14.5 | 14.6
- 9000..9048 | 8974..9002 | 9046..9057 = 4.0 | 15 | 14.7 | 14.8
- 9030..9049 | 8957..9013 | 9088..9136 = 0.1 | 14.2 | 13.8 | 14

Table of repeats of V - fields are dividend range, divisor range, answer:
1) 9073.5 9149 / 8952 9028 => 1.04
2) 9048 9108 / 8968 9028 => 1.04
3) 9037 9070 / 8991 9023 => 1.07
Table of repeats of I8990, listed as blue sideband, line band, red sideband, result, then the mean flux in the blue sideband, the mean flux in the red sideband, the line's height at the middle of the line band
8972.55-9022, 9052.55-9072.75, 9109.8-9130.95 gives -0.8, 14.3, 13.6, 14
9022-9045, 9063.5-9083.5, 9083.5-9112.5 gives -1.4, 13.7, 13.7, 13.7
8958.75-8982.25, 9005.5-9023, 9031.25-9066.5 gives 1.0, 14.9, 14.2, 14.5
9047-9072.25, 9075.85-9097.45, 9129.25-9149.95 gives 1.7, 14.5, 15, 14.7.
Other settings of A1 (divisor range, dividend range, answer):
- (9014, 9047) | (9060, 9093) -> 1.07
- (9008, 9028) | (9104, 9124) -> 1.12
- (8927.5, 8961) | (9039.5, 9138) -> 0.91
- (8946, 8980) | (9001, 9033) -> 0.92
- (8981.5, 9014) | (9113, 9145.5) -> 1.03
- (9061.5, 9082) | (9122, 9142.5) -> 0.97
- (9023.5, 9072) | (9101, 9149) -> 1.03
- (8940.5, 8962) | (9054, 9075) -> 0.94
